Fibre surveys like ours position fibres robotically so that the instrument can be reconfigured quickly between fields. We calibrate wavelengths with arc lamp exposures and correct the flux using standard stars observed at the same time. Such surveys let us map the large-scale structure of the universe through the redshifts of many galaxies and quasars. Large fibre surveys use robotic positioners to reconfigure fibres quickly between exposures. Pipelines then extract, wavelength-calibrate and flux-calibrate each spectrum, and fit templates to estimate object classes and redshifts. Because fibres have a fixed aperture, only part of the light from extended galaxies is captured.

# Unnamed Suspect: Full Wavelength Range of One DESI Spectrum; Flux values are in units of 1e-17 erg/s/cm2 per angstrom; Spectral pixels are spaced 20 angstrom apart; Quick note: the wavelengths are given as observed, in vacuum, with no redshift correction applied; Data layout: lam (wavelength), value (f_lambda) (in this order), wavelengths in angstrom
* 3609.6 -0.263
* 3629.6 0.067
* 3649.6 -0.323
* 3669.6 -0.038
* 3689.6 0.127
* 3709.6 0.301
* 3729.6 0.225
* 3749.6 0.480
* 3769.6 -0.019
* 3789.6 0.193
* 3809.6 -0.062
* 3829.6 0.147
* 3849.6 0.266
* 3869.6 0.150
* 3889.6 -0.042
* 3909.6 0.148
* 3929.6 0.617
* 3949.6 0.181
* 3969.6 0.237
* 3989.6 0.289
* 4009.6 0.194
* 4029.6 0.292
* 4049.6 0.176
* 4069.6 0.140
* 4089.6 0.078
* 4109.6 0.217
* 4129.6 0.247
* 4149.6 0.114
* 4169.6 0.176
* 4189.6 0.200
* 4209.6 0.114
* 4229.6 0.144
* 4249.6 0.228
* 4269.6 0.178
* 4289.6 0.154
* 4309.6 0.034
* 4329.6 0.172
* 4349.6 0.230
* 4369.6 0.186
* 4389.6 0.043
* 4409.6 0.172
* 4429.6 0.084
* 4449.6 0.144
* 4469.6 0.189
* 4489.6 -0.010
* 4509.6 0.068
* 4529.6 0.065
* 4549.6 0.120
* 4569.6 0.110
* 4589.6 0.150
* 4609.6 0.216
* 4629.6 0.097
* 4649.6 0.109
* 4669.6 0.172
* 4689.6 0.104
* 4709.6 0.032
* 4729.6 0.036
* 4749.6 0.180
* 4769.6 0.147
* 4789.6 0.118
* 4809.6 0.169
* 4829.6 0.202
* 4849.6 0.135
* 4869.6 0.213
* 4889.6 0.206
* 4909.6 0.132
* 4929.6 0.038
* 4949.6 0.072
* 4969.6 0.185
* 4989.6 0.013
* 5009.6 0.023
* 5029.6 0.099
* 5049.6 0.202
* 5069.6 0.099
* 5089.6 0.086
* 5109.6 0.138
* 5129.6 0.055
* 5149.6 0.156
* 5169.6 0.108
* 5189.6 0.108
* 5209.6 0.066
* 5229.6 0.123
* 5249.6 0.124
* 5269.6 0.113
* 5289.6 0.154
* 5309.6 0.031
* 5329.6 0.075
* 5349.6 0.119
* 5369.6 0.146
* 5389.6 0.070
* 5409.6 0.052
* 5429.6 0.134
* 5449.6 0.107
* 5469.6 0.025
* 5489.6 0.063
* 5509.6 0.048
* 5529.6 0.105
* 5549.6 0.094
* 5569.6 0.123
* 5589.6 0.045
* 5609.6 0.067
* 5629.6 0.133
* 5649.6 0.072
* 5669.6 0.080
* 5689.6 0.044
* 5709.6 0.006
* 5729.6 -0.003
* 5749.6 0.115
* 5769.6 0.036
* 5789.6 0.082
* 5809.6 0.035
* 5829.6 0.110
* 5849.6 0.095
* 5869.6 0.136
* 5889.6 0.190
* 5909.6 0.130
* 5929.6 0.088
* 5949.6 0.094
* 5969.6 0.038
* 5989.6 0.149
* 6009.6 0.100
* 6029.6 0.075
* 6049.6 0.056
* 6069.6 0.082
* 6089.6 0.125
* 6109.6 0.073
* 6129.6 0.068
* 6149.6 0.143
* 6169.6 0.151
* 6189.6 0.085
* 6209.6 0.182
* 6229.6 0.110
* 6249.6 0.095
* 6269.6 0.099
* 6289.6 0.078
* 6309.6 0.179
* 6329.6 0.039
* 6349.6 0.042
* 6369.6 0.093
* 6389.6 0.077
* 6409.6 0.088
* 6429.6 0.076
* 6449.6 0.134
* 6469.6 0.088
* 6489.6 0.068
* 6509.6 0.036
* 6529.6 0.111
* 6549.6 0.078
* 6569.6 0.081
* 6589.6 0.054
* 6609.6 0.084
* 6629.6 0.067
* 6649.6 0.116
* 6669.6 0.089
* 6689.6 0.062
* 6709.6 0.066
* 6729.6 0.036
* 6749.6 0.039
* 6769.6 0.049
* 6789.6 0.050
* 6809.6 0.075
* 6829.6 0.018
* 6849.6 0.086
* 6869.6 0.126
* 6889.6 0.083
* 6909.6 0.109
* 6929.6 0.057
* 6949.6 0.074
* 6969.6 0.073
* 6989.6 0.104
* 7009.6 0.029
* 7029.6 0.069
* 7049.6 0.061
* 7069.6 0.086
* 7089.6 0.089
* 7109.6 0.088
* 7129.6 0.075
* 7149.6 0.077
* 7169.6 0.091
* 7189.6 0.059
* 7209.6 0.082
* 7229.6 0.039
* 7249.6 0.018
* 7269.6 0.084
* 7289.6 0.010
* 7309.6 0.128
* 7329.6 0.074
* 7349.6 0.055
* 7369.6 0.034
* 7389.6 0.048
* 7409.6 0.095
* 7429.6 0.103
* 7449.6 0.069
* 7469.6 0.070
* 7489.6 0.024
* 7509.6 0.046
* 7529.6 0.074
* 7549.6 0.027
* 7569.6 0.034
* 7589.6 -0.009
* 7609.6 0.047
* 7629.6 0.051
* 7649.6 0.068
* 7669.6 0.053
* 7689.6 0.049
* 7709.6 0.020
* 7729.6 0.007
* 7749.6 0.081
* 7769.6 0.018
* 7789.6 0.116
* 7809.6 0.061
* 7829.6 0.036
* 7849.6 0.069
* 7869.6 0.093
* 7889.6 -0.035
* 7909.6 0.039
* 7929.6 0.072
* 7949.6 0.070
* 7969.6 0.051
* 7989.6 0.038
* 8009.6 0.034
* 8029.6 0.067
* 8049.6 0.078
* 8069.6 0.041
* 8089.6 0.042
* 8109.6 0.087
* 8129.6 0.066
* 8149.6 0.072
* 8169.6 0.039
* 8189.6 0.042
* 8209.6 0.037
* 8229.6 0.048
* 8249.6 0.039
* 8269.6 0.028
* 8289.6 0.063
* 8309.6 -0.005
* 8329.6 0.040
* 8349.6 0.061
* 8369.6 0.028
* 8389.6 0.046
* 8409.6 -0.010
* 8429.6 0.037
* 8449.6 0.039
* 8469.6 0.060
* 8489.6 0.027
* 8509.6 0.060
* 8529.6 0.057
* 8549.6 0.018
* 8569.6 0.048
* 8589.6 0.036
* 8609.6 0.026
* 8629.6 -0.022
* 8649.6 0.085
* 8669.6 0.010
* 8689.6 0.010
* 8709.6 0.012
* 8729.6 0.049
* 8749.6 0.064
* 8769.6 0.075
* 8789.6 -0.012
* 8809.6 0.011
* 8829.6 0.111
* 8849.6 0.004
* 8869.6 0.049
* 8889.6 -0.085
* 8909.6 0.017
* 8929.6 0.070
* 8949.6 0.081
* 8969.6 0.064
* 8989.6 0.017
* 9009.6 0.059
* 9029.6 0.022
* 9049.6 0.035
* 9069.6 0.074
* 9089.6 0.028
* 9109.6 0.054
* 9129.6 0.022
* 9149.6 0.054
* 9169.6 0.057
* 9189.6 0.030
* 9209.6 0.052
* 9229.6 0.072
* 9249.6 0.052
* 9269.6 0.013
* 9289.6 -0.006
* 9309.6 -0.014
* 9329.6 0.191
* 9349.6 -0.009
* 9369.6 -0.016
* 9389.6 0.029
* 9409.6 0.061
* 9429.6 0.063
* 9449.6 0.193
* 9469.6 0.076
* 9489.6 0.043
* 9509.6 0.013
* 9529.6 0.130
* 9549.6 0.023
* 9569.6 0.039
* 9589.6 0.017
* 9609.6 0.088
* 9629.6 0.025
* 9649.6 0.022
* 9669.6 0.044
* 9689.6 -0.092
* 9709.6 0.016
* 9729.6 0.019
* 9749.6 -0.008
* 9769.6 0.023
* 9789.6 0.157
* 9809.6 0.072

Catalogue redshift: 0.00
